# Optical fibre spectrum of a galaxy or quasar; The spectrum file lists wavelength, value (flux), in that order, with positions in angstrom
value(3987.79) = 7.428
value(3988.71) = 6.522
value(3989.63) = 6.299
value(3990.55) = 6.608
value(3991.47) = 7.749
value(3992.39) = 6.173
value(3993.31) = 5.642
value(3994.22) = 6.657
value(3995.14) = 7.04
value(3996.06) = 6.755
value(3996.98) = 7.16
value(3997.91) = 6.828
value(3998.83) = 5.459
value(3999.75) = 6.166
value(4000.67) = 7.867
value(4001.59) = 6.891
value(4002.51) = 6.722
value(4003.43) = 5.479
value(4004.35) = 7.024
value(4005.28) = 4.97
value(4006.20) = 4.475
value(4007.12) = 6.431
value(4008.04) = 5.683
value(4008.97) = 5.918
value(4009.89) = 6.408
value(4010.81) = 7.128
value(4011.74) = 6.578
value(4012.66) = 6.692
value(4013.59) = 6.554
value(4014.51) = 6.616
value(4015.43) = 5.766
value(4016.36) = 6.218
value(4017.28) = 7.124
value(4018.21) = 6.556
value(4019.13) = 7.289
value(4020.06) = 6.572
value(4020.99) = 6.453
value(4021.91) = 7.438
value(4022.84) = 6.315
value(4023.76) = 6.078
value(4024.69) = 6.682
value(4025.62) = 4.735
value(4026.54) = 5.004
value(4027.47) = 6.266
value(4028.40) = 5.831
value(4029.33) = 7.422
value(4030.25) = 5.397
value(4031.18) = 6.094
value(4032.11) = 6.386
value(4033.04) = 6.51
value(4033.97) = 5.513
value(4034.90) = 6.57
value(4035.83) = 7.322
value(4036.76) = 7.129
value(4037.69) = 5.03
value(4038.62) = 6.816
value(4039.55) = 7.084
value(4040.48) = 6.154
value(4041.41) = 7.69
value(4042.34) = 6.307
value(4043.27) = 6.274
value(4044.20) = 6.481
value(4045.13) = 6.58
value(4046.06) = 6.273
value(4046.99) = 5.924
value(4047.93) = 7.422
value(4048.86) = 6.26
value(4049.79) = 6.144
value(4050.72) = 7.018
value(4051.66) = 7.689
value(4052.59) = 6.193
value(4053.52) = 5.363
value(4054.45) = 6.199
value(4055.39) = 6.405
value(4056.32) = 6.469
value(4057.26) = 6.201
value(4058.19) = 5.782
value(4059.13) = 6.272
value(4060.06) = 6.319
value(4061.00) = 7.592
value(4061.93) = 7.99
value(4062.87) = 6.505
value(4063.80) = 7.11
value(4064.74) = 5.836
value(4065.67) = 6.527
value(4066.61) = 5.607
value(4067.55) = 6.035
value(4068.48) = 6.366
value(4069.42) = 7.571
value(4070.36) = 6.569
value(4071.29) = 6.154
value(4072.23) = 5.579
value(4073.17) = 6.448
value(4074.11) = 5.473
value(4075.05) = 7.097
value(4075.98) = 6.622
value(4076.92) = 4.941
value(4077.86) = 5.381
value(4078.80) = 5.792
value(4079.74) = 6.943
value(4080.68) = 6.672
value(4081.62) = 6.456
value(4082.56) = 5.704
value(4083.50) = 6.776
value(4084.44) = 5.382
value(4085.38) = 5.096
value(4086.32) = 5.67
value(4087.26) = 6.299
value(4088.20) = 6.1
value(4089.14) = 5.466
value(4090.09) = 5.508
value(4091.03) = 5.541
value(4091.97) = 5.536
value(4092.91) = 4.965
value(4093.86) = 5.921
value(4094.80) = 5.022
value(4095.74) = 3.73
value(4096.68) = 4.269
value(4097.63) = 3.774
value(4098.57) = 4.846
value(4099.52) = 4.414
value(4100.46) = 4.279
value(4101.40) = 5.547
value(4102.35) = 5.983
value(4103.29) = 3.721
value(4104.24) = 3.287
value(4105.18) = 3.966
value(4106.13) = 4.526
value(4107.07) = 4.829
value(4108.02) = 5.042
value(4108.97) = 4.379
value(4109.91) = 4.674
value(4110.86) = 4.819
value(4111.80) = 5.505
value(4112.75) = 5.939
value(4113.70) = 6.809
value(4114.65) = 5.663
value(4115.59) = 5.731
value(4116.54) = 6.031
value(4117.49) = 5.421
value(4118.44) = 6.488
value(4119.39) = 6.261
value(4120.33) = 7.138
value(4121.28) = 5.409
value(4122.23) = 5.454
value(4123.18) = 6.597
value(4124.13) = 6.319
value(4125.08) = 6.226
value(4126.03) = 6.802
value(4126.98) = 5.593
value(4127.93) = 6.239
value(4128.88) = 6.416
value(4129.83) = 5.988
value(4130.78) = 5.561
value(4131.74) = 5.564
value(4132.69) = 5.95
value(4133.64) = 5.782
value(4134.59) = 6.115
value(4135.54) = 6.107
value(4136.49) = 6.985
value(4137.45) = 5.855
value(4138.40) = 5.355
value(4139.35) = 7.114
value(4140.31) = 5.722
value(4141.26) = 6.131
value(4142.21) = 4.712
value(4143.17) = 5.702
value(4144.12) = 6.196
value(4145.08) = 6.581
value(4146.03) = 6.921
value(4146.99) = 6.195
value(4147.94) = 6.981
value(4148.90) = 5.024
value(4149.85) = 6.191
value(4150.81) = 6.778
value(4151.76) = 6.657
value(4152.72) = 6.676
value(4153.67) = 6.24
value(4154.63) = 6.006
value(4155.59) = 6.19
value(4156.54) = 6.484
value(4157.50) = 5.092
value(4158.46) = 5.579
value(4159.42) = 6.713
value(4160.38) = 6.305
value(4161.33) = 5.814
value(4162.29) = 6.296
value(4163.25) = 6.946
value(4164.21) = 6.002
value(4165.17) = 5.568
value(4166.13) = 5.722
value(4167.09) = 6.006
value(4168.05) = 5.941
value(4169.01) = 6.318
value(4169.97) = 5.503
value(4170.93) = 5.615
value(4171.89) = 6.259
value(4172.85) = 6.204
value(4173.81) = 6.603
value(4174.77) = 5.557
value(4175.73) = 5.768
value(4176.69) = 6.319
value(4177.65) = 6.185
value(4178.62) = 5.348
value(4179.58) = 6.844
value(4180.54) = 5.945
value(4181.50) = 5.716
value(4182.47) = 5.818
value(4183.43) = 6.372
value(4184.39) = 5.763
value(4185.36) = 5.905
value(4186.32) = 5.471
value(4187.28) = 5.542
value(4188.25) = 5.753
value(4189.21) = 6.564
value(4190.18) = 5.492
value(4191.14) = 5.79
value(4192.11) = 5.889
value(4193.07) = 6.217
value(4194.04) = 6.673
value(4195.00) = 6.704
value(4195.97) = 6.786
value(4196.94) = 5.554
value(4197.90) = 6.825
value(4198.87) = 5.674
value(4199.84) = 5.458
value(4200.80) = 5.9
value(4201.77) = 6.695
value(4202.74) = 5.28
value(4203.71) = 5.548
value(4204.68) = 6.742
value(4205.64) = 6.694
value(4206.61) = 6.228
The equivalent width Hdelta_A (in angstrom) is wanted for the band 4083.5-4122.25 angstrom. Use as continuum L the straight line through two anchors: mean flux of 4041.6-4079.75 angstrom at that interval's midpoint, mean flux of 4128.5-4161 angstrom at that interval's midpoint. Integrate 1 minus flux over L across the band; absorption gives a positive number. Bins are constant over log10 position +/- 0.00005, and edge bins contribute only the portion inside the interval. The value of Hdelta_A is 6.2 angstrom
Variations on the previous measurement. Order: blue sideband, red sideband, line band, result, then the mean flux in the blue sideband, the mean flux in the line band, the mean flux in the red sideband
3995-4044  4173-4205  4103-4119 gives 2.7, 6.39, 5.13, 6.02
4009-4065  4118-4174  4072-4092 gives 1.2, 6.47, 5.94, 6.12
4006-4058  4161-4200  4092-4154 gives 5.1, 6.38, 5.65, 6.02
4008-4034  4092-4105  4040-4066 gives -4.2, 6.34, 6.54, 4.62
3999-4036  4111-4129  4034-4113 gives 3.9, 6.31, 5.89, 6.08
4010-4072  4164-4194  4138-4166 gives -0.4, 6.46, 6.14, 5.95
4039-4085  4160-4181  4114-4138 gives 0.5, 6.4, 6.07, 6.05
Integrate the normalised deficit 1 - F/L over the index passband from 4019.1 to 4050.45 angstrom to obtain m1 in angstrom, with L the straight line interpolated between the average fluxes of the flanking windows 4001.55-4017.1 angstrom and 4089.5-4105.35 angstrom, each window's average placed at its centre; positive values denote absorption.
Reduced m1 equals -3.3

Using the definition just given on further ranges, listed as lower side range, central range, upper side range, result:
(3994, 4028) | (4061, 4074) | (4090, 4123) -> -1.9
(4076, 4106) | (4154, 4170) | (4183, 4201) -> -0.7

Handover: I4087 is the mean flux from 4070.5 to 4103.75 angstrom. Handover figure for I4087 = 5.53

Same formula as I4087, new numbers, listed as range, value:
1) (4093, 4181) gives 5.77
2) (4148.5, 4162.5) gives 6.14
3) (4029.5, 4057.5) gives 6.44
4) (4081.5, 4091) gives 5.81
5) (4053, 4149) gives 5.83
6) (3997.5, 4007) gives 6.2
